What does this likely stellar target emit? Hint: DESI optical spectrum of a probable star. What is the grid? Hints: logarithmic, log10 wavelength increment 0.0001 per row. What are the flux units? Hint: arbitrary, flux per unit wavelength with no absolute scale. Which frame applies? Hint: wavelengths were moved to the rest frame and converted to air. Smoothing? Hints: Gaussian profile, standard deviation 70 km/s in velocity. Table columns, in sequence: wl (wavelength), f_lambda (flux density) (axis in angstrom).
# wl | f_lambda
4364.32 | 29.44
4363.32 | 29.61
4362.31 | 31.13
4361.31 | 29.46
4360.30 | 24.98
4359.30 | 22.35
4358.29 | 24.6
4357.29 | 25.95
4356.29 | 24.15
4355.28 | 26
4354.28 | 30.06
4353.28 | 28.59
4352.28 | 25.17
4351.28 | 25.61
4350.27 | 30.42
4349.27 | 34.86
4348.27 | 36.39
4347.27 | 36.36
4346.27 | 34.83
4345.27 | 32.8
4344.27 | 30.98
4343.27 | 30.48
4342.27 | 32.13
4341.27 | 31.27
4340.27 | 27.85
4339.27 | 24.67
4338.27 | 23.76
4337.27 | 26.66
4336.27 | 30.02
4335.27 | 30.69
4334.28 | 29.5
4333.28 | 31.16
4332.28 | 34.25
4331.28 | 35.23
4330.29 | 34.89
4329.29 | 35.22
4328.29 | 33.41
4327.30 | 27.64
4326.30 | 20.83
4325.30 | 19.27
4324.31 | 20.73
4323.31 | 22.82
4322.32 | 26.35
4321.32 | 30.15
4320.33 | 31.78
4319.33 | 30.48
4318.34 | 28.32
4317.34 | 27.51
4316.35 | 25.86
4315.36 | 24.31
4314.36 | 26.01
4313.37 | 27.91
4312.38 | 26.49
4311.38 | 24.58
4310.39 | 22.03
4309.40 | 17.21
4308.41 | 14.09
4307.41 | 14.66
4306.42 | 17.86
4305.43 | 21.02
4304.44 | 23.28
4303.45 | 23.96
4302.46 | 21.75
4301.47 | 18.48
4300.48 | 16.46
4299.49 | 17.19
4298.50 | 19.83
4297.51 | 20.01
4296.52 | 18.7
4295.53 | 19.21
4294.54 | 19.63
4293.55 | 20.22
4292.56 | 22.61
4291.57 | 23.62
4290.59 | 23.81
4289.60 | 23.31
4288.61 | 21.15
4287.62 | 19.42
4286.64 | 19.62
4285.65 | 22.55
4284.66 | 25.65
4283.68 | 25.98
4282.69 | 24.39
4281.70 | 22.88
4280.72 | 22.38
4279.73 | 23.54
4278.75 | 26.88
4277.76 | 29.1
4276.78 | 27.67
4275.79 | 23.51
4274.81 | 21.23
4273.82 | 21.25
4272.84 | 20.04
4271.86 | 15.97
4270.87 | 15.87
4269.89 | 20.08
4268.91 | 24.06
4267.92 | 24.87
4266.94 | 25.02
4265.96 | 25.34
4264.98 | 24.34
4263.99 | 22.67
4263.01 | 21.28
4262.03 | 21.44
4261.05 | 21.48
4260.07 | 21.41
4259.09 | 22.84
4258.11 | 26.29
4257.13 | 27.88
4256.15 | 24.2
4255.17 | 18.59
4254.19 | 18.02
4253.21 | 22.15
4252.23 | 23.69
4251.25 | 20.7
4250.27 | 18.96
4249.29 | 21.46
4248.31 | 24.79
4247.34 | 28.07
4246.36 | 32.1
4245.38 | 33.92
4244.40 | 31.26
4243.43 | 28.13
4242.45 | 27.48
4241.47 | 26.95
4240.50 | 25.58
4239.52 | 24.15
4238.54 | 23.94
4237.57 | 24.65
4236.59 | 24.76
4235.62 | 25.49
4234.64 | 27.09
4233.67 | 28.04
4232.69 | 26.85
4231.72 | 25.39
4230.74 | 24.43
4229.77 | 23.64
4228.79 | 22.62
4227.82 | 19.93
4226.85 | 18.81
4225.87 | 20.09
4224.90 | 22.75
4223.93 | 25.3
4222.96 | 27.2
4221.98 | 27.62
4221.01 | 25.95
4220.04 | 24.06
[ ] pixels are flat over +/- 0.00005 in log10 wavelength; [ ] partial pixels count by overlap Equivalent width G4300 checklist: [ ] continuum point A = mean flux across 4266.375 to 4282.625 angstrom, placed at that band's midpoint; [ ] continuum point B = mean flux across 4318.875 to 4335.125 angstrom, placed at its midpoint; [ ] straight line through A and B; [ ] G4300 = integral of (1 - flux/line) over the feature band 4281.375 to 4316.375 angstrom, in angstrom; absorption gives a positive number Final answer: 5.7 angstrom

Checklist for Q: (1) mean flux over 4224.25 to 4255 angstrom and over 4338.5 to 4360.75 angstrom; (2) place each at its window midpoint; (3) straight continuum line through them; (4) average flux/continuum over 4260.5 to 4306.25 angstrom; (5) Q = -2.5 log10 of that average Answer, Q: 0.20 mag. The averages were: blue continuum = 24.6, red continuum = 29.1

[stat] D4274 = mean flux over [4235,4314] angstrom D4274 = 22.8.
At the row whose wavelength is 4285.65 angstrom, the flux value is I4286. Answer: 22.55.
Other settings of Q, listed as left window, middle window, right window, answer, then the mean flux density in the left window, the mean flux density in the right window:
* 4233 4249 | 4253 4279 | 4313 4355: 0.22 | 27.2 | 29.2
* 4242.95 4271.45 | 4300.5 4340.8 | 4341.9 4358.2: 0.10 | 23.8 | 30.2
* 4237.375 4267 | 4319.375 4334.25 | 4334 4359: -0.02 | 24.5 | 29.3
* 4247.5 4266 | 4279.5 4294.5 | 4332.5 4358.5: 0.10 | 22.5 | 29.5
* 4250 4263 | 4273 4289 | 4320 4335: 0.04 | 22.2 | 28.9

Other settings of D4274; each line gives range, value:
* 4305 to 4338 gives 26.3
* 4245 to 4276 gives 22.9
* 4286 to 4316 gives 21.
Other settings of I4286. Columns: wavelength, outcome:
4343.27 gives 30.48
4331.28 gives 35.23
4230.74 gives 24.43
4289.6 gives 23.31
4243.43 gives 28.13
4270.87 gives 15.87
